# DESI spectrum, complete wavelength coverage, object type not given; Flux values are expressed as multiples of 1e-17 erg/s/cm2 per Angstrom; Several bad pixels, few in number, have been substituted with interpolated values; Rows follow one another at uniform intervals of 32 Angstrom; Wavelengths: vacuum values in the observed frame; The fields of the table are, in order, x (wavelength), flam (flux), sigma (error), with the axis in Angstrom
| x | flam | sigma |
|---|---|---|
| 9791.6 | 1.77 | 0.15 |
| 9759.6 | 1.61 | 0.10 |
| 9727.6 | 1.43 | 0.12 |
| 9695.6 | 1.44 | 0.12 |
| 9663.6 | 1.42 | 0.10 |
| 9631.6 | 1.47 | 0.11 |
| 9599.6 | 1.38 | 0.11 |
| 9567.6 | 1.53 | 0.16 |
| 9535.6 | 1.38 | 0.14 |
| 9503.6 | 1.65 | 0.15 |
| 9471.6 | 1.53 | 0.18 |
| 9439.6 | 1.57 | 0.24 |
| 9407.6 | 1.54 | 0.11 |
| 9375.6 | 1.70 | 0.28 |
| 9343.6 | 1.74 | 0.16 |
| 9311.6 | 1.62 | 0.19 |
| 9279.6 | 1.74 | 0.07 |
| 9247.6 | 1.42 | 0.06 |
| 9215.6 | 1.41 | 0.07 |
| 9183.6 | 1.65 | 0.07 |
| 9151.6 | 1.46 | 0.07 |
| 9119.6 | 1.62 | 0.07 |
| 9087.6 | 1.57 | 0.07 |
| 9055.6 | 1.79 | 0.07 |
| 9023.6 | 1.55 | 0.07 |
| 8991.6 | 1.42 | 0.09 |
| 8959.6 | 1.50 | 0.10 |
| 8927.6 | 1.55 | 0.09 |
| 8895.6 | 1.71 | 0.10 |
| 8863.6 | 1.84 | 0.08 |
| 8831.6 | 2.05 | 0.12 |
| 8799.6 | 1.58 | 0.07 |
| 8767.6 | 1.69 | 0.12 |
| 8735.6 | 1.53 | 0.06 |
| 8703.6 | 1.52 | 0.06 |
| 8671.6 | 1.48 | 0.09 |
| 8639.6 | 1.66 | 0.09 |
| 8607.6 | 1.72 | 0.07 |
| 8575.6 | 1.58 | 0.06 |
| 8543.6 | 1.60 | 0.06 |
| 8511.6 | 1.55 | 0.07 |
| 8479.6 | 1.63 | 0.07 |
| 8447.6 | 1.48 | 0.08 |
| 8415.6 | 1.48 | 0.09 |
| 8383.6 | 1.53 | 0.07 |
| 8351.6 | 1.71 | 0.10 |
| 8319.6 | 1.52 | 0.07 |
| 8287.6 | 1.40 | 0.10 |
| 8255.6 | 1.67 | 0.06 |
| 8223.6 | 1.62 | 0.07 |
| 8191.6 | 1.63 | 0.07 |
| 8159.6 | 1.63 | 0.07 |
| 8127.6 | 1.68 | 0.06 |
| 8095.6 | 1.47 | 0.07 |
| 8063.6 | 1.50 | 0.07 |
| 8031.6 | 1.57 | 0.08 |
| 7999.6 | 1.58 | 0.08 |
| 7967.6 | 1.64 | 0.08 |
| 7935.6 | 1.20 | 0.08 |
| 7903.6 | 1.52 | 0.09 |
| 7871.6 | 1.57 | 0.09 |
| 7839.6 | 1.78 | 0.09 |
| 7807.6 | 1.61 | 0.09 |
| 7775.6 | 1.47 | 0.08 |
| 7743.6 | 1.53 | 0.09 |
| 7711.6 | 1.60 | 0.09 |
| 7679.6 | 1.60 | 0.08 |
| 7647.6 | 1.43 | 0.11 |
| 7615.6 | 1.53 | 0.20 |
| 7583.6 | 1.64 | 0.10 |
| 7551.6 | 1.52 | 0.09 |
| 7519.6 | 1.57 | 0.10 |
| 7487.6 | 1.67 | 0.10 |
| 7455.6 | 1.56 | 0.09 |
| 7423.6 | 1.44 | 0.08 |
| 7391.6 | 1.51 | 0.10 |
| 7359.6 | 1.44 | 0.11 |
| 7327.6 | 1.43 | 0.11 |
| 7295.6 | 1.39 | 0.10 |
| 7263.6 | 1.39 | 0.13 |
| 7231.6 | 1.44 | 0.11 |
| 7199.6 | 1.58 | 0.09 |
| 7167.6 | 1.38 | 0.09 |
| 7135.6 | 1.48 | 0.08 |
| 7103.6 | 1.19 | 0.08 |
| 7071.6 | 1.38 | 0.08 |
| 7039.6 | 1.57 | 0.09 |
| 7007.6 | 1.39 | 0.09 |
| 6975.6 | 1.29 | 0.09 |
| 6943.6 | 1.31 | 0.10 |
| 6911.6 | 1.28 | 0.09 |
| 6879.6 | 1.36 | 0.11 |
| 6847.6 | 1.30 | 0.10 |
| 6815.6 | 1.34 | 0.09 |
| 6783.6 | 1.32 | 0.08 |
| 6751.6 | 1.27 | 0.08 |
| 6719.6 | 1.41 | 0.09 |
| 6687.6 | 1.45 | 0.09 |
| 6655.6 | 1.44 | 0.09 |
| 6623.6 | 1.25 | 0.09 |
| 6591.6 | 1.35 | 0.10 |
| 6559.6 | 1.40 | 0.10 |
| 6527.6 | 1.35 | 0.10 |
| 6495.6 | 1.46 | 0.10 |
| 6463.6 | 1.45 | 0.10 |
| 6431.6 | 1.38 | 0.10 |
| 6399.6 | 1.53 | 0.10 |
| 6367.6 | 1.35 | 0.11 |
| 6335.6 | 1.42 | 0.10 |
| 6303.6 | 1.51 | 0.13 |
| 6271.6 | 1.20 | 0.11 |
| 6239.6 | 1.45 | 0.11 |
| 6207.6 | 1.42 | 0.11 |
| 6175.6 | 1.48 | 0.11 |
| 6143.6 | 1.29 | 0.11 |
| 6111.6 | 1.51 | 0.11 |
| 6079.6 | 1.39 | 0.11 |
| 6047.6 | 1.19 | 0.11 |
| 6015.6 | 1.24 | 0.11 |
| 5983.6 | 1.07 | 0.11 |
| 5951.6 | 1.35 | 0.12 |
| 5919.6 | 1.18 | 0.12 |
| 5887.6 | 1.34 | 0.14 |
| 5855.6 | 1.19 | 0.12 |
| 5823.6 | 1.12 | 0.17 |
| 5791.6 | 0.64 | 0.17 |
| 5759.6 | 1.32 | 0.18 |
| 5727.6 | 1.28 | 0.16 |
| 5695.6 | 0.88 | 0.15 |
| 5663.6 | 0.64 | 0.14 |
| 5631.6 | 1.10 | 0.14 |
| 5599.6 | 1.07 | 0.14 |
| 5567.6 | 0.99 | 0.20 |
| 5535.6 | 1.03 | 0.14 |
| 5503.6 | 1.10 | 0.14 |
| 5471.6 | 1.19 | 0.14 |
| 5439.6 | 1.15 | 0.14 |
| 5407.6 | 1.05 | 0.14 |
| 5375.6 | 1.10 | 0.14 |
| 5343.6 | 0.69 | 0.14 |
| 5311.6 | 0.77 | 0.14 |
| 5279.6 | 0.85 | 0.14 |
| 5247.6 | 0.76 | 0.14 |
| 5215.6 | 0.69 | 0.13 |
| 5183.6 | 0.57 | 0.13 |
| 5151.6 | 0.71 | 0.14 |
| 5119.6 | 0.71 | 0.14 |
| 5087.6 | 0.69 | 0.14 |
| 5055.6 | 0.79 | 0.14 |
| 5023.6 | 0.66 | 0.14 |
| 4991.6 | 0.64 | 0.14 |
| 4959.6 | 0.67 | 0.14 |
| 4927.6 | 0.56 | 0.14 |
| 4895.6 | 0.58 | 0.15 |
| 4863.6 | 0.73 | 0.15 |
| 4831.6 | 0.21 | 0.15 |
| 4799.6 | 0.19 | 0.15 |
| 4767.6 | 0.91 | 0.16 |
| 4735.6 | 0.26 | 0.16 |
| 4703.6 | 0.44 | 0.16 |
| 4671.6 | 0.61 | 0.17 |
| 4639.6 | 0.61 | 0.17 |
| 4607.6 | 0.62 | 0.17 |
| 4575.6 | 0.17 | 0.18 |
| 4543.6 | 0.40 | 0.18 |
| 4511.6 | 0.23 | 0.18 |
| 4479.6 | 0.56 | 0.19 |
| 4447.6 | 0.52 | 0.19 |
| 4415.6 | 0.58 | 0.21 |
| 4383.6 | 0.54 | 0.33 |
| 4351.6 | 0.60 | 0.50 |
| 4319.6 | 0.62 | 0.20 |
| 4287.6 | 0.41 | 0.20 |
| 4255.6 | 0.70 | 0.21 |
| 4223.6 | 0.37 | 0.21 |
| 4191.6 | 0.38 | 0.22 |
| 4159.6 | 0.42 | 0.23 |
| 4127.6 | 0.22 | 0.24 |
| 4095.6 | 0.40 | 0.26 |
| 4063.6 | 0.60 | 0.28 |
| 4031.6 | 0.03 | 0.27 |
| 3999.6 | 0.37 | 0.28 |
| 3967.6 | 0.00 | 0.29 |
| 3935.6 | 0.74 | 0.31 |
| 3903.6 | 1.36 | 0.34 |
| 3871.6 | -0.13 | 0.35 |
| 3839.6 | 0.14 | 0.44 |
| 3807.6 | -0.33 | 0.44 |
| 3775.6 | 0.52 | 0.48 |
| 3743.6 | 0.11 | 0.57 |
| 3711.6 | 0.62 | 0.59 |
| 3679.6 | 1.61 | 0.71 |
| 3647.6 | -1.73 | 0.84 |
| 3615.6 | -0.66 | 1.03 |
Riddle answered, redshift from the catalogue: 0.35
